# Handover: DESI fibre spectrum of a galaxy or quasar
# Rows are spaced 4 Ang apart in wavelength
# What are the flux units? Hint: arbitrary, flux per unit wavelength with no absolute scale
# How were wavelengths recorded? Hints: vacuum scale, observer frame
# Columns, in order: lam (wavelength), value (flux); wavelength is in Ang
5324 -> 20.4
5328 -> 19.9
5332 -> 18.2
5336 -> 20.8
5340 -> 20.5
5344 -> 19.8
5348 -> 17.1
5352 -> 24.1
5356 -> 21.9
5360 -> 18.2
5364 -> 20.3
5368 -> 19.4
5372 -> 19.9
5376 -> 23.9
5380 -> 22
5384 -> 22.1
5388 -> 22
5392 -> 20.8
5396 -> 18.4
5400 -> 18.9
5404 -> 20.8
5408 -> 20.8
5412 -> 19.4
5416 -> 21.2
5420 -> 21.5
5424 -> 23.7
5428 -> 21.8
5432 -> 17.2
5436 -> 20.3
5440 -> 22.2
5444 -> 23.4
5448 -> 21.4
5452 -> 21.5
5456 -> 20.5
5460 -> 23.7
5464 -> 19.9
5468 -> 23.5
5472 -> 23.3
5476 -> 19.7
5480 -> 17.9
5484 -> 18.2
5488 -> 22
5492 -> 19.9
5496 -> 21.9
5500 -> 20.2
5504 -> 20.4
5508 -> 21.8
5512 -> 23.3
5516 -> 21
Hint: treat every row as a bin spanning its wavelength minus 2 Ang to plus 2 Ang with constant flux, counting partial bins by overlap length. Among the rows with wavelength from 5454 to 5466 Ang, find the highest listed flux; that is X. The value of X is 23.7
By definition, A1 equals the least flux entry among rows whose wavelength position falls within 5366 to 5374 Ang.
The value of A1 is 19.4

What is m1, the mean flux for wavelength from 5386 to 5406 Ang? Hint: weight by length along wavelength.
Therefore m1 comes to 20.2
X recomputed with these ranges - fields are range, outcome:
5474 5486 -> 19.7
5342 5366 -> 24.1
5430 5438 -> 20.3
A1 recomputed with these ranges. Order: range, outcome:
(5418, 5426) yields 21.5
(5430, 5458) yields 17.2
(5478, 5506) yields 17.9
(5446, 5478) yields 19.7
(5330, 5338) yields 18.2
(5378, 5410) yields 18.4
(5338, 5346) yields 19.8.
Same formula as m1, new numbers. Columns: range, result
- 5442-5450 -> 22.4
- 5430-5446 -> 20.8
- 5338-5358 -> 20.7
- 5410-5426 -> 21.4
